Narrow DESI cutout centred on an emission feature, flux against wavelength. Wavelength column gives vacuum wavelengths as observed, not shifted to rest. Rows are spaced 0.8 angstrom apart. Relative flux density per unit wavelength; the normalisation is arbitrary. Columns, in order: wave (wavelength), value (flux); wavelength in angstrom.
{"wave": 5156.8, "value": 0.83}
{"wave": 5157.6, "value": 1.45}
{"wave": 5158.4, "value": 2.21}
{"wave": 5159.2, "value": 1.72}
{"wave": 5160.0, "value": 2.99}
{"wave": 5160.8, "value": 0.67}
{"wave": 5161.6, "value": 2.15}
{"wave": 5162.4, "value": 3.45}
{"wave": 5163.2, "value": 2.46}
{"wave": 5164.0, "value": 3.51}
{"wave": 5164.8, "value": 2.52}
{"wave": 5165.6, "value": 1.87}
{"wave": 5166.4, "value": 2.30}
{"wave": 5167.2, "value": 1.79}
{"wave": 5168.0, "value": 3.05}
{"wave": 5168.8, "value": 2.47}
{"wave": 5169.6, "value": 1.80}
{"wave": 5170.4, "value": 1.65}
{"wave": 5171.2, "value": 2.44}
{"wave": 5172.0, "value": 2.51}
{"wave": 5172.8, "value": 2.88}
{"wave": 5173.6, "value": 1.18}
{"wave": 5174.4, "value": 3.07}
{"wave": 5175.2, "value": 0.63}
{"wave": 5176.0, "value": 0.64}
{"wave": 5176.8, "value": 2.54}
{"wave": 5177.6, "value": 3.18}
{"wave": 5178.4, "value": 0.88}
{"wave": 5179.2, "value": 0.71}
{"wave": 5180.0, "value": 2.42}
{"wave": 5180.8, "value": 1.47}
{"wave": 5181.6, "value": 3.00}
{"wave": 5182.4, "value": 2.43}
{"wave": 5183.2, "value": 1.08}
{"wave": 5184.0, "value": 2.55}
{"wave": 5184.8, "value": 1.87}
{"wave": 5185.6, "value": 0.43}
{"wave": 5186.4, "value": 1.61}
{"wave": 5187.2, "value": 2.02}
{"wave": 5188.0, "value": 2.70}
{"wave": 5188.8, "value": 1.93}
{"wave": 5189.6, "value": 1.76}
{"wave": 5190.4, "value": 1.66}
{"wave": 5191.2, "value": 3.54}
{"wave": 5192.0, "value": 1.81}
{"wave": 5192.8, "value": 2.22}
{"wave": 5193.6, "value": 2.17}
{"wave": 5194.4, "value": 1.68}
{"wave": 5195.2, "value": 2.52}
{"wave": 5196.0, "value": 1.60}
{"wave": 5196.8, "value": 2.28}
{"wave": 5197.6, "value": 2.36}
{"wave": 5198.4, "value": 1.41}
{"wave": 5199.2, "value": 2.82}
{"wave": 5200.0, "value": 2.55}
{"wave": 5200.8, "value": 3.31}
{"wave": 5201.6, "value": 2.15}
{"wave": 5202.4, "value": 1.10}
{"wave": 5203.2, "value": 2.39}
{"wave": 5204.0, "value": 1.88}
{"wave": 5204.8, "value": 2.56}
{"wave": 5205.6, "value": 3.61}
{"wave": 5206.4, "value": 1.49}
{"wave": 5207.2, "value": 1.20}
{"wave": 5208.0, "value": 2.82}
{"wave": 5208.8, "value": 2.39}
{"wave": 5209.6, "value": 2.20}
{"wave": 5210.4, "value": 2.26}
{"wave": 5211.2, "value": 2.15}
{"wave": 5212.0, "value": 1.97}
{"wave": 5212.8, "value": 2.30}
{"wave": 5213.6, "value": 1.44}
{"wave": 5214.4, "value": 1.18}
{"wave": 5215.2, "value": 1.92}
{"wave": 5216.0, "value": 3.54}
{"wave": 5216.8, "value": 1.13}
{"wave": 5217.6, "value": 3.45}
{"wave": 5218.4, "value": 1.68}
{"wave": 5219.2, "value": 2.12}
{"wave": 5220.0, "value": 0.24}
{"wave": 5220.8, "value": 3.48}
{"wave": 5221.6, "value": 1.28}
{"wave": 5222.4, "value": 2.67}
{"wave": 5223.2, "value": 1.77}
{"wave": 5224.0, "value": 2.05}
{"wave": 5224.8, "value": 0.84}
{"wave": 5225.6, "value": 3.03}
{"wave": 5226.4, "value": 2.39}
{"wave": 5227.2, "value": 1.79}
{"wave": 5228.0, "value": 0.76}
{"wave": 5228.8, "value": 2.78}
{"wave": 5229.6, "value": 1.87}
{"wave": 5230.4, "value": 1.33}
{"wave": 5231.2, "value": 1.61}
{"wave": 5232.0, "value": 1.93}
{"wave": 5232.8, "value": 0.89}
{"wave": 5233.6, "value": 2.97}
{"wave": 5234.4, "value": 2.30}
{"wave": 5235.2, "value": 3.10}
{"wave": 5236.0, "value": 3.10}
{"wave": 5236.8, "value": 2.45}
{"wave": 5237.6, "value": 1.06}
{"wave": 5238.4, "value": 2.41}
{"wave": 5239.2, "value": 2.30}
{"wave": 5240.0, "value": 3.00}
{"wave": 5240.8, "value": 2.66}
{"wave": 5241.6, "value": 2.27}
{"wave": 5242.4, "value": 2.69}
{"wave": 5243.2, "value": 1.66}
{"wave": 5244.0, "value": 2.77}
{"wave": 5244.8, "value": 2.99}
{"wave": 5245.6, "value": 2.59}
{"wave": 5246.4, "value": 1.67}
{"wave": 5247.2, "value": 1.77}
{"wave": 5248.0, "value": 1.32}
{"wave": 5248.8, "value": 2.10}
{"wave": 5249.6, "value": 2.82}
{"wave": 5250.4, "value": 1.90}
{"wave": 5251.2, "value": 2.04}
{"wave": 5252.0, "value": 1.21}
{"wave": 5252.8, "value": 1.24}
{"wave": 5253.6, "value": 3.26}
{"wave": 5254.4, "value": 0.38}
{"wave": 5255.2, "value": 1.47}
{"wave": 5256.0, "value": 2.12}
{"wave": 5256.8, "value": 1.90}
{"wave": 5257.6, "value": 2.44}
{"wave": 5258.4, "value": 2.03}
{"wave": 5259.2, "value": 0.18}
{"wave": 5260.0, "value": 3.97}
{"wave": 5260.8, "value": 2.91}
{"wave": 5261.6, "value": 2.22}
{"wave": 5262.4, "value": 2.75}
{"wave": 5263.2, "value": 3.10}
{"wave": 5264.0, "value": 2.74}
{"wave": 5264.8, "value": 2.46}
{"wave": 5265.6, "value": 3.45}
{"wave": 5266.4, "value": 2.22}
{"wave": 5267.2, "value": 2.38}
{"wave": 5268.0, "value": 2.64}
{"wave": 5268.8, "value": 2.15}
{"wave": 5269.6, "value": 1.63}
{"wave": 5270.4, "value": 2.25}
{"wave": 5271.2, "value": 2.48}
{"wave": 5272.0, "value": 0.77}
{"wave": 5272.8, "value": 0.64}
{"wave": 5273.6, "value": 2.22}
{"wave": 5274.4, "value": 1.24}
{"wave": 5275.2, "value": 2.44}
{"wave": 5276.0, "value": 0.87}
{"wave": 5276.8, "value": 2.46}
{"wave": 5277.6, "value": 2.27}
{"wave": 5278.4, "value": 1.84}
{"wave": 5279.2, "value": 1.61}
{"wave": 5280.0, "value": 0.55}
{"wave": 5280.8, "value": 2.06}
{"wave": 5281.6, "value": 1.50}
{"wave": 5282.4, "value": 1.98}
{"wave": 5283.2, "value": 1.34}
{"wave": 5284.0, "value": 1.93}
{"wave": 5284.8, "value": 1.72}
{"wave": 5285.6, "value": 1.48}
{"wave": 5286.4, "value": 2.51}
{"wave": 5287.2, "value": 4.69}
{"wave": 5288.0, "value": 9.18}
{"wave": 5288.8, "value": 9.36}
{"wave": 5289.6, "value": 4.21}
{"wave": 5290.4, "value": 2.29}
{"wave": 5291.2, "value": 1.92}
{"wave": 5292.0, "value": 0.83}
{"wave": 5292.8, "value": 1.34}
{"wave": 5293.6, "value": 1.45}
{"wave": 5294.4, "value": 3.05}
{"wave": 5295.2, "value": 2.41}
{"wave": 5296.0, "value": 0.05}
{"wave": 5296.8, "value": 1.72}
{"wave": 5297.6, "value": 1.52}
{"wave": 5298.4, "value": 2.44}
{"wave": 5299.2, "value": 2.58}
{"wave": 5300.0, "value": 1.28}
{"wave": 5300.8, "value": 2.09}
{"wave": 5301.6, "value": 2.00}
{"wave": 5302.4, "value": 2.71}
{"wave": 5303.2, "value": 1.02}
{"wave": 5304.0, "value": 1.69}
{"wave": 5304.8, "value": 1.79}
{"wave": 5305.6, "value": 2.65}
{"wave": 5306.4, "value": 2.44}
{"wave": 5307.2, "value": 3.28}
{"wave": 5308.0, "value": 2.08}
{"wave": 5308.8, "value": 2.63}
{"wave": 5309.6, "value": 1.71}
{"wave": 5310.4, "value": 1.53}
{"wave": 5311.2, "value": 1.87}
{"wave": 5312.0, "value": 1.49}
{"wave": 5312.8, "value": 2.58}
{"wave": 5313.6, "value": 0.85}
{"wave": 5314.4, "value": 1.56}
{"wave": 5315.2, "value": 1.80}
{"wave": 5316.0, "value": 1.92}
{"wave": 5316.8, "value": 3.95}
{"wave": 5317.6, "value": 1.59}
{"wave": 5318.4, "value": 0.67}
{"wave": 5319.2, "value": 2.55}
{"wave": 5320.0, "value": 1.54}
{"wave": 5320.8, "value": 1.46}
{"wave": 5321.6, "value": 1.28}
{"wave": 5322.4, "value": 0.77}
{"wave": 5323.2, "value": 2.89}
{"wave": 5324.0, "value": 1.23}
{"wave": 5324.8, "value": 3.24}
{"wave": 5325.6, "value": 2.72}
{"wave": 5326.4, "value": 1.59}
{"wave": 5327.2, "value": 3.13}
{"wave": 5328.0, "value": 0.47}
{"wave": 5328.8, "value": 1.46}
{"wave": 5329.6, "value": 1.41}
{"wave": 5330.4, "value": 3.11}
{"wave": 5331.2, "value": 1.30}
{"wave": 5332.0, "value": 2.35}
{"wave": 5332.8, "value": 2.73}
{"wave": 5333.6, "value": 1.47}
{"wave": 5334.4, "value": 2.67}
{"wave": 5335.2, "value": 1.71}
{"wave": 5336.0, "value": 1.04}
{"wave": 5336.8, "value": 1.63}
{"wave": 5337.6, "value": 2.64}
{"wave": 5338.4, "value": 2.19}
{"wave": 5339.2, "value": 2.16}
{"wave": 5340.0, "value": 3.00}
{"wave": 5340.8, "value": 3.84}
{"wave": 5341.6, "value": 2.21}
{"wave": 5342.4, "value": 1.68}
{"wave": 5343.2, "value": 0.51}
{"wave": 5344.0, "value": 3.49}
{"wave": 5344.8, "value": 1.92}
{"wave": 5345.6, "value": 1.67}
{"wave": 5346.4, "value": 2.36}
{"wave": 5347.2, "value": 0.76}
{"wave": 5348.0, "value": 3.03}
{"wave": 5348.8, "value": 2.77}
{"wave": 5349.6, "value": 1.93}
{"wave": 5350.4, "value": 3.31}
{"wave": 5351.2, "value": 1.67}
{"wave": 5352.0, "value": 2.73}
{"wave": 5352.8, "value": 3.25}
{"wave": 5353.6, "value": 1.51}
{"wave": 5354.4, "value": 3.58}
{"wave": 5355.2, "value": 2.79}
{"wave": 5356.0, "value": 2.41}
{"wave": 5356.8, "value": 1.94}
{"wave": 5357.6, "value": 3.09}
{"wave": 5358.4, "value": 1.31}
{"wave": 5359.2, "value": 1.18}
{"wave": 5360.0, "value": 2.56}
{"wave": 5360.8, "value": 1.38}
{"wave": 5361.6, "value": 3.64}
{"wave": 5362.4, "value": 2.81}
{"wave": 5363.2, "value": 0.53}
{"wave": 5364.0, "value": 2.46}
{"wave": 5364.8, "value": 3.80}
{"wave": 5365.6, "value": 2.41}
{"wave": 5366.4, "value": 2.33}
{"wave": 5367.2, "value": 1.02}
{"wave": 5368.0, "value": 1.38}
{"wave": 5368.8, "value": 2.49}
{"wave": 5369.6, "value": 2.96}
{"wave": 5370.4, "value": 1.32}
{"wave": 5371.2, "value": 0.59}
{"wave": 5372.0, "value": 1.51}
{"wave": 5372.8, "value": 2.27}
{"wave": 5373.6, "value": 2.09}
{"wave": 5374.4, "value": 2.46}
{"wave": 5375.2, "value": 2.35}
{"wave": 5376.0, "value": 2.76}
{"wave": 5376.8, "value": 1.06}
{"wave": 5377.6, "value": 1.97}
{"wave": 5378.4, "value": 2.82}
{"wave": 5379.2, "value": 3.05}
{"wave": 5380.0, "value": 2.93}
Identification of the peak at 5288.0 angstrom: Hbeta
